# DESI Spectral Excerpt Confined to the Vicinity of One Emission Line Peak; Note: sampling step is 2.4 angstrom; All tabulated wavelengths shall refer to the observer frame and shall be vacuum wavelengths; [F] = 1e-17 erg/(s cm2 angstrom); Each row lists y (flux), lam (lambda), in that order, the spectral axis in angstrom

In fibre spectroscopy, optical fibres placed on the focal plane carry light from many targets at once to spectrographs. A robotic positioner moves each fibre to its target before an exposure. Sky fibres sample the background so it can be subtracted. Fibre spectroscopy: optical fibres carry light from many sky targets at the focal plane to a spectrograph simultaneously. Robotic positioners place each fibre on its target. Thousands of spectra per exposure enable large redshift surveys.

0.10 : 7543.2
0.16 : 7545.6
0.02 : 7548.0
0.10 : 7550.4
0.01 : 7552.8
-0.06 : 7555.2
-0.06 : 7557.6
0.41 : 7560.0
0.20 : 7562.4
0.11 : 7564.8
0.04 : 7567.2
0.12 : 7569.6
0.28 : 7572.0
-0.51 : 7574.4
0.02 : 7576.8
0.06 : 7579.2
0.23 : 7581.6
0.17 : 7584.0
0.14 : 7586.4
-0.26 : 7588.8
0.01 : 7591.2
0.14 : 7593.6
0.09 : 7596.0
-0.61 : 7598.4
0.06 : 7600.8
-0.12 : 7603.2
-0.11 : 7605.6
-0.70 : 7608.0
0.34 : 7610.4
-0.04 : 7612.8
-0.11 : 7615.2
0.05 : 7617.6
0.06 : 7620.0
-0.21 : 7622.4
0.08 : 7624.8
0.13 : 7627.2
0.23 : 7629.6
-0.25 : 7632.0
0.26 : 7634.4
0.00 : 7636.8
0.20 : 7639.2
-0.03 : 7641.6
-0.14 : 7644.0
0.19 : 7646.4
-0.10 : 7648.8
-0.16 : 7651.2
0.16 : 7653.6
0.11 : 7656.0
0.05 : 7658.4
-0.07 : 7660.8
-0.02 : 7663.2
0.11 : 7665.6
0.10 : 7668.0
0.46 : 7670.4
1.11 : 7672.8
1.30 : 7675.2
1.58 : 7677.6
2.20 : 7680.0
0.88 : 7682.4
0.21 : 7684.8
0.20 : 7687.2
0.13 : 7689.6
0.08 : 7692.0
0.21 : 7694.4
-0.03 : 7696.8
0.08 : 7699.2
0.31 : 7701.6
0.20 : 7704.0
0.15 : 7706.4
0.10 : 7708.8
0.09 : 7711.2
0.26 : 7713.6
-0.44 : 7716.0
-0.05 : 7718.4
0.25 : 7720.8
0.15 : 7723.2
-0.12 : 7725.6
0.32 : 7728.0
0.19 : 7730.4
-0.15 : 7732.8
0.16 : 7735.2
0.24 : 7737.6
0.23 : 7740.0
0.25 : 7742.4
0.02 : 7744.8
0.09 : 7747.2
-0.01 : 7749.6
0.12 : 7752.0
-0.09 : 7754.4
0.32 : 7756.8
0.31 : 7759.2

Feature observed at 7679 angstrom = [O II] 3727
